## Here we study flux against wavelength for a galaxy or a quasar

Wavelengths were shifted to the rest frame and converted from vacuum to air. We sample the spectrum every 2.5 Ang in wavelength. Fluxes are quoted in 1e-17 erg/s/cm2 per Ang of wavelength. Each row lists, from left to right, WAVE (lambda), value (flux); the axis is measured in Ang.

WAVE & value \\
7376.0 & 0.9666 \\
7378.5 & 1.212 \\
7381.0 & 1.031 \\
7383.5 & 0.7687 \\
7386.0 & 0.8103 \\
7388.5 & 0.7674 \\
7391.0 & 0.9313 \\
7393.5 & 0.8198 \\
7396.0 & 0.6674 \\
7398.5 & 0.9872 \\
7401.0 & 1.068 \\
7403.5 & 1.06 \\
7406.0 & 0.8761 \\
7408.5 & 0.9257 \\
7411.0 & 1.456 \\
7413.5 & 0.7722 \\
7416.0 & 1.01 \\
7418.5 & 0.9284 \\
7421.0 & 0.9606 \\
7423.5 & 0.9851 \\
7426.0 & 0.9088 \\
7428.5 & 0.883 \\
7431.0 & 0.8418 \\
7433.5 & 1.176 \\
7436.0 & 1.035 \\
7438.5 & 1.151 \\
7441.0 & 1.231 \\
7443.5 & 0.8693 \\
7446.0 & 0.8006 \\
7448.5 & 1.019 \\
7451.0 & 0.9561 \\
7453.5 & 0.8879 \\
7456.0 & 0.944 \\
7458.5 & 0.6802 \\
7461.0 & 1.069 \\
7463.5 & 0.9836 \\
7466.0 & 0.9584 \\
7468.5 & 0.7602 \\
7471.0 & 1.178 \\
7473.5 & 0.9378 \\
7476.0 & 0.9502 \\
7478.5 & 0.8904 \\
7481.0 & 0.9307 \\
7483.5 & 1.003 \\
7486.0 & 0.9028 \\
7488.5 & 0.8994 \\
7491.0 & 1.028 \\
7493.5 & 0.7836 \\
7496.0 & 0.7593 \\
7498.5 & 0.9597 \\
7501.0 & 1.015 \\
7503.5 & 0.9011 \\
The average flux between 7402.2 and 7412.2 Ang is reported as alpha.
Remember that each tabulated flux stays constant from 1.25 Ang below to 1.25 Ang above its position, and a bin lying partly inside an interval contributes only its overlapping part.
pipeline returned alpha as 1.08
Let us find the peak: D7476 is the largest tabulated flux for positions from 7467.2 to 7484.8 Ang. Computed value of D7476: 1.178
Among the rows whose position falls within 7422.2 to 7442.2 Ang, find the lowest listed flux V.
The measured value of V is 0.8418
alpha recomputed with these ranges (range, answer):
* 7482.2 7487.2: 0.953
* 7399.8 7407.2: 1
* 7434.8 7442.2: 1.14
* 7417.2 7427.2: 0.946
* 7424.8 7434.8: 0.953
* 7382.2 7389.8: 0.785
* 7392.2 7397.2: 0.746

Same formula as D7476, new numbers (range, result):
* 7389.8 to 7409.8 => 1.068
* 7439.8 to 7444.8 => 1.231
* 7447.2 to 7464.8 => 1.069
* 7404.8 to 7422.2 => 1.456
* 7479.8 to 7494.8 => 1.028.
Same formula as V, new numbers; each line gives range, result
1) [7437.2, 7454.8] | 0.8006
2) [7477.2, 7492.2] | 0.8904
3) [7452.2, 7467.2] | 0.6802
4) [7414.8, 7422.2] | 0.9284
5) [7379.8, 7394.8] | 0.7674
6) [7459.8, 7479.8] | 0.7602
